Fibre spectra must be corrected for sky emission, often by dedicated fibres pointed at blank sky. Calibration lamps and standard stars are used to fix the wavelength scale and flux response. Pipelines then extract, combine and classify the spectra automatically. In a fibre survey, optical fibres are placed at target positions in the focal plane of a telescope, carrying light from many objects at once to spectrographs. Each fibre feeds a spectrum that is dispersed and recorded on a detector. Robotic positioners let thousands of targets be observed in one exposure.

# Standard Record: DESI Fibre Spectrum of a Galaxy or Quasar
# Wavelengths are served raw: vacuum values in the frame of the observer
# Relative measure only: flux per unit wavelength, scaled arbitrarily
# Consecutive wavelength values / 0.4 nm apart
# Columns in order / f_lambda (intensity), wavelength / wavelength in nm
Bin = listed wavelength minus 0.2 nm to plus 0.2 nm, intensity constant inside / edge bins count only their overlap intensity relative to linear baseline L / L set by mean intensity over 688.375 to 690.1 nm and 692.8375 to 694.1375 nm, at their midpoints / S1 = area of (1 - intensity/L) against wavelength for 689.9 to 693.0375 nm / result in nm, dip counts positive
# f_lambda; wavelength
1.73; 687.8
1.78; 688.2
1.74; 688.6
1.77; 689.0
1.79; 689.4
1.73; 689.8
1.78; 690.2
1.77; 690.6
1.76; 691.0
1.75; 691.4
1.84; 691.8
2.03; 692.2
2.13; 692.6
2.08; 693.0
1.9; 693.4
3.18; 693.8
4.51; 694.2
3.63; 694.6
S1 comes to 0.47 nm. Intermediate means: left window 1.76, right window 2.62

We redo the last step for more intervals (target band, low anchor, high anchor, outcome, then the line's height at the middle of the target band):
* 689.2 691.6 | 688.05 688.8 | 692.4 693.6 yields 0.15 nm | 1.88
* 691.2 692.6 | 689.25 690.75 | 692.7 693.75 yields 0.07 nm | 2.01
